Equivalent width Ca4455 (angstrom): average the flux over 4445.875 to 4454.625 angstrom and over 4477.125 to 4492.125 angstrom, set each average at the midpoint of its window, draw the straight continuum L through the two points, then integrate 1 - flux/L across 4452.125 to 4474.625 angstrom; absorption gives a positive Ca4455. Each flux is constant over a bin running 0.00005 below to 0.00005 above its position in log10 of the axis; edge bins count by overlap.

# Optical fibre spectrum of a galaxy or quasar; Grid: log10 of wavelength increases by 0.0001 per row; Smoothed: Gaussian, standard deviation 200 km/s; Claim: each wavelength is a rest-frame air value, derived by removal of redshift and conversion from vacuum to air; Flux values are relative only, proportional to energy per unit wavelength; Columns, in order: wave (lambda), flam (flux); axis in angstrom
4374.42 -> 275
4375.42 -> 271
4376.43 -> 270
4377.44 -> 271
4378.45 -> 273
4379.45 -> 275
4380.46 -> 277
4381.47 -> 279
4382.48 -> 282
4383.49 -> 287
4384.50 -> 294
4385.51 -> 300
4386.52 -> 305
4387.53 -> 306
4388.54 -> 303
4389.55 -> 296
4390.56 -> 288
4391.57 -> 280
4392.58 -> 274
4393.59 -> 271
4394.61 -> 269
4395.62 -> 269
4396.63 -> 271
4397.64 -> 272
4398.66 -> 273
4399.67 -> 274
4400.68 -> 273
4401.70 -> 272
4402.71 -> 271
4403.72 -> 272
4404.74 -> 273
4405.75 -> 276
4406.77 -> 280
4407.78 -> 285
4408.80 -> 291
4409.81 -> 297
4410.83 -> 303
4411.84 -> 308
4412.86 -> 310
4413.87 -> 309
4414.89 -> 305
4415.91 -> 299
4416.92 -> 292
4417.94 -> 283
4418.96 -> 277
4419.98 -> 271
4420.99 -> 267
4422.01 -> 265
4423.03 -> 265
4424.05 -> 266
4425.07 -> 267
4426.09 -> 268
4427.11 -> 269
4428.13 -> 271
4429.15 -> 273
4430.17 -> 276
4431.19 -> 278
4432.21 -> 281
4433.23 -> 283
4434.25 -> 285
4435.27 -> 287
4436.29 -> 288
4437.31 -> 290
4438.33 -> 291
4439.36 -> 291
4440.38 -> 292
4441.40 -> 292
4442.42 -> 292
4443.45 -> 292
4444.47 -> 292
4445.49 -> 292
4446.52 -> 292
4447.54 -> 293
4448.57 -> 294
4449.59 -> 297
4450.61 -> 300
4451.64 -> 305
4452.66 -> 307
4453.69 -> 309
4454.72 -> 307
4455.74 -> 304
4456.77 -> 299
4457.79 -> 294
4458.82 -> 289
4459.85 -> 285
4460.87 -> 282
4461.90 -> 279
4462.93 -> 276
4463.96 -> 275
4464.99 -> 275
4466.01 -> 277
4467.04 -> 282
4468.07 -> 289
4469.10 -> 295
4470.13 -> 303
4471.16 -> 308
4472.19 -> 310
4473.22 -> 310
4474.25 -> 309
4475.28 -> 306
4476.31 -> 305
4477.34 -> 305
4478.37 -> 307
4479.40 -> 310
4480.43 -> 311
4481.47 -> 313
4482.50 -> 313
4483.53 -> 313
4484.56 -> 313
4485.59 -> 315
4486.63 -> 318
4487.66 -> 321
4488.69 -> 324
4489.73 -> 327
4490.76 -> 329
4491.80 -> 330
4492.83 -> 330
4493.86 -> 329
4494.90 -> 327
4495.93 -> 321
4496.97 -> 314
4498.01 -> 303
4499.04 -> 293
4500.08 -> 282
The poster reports 0.91 angstrom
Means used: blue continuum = 300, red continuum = 317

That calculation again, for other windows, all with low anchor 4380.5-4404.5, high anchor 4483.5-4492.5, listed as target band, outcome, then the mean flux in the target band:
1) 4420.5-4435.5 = 1.18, 273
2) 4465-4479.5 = 0.70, 300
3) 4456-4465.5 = 0.79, 284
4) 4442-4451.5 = 0.32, 294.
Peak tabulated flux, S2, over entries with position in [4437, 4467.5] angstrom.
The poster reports 309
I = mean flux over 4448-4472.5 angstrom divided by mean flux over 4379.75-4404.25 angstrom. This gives 1.04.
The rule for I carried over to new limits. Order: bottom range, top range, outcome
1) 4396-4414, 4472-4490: 1.10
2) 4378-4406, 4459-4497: 1.09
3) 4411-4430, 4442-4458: 1.06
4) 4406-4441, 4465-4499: 1.09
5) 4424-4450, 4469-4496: 1.11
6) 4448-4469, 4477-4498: 1.09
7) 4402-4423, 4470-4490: 1.09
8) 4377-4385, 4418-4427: 0.96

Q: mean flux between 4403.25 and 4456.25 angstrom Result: 288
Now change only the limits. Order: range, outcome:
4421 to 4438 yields 276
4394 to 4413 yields 280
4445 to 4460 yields 298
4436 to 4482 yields 296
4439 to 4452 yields 294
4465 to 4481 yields 301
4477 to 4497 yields 319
